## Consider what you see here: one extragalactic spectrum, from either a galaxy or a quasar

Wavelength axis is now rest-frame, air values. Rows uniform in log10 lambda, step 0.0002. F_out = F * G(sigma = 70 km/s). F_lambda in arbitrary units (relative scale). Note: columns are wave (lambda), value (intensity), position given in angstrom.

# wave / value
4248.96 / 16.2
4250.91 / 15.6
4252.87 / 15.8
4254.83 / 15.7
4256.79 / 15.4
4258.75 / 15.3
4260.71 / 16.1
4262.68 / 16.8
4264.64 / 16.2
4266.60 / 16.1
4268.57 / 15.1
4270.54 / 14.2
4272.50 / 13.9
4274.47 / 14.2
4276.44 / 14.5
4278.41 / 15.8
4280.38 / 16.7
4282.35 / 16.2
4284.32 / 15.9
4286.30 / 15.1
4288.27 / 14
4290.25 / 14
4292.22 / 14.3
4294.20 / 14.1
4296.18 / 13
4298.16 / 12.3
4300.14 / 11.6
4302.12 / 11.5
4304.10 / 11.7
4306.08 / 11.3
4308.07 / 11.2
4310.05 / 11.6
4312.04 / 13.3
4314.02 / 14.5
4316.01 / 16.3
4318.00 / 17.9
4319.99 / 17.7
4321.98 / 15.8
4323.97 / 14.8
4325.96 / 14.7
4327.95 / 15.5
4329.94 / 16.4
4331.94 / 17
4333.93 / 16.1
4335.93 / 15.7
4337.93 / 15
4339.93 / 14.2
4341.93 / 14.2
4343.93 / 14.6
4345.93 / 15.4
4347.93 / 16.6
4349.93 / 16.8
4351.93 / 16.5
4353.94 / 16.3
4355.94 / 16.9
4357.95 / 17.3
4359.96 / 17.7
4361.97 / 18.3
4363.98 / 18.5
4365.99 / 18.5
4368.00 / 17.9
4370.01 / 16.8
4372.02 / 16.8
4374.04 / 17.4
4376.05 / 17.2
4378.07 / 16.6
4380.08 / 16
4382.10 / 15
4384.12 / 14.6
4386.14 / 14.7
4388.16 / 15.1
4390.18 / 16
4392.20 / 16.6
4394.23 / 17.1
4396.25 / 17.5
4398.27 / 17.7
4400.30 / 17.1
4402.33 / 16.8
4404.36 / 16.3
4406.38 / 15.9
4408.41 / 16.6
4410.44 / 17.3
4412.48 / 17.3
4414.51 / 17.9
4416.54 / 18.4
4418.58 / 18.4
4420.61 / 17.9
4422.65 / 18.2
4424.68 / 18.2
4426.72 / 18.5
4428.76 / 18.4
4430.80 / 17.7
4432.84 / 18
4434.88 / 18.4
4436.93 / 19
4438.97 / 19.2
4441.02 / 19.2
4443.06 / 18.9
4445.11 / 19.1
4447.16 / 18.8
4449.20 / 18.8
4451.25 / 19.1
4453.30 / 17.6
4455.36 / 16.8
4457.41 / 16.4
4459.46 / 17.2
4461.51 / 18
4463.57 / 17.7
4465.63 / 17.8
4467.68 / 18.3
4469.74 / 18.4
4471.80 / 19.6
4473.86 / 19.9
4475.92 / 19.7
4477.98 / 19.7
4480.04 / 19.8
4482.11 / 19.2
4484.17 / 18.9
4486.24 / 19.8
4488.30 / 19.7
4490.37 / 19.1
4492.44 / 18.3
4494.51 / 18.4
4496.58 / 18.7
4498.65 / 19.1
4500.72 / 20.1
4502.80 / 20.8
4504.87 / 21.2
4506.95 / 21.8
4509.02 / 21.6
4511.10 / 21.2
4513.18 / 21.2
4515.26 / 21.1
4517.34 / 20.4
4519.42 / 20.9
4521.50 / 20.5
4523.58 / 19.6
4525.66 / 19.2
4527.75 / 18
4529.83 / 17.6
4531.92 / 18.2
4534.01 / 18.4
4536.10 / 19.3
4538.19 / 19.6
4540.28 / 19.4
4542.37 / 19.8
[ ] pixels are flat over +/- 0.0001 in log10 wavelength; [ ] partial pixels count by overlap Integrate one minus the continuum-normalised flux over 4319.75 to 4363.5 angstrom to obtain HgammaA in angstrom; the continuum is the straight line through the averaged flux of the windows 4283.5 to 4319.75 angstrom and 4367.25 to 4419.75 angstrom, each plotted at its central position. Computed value -3.2 angstrom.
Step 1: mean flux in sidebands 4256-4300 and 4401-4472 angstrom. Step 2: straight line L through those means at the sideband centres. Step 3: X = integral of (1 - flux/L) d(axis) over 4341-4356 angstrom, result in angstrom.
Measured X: 0.4 angstrom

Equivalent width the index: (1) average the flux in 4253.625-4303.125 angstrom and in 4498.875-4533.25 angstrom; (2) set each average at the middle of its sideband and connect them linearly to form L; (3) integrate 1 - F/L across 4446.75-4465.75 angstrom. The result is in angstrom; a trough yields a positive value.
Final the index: 1.02 angstrom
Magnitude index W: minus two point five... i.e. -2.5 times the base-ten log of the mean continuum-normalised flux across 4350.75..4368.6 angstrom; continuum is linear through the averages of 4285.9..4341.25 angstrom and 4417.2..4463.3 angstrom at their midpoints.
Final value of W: -0.12 mag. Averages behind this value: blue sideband 14.3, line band 17.5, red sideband 18.3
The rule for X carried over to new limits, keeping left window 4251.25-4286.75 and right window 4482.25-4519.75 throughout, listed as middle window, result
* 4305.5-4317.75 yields 2.2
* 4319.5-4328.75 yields 0.6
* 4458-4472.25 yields 1.0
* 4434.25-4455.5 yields 0.3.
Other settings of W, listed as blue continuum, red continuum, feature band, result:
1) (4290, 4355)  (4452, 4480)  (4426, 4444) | -0.06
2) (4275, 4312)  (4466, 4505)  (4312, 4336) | -0.10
